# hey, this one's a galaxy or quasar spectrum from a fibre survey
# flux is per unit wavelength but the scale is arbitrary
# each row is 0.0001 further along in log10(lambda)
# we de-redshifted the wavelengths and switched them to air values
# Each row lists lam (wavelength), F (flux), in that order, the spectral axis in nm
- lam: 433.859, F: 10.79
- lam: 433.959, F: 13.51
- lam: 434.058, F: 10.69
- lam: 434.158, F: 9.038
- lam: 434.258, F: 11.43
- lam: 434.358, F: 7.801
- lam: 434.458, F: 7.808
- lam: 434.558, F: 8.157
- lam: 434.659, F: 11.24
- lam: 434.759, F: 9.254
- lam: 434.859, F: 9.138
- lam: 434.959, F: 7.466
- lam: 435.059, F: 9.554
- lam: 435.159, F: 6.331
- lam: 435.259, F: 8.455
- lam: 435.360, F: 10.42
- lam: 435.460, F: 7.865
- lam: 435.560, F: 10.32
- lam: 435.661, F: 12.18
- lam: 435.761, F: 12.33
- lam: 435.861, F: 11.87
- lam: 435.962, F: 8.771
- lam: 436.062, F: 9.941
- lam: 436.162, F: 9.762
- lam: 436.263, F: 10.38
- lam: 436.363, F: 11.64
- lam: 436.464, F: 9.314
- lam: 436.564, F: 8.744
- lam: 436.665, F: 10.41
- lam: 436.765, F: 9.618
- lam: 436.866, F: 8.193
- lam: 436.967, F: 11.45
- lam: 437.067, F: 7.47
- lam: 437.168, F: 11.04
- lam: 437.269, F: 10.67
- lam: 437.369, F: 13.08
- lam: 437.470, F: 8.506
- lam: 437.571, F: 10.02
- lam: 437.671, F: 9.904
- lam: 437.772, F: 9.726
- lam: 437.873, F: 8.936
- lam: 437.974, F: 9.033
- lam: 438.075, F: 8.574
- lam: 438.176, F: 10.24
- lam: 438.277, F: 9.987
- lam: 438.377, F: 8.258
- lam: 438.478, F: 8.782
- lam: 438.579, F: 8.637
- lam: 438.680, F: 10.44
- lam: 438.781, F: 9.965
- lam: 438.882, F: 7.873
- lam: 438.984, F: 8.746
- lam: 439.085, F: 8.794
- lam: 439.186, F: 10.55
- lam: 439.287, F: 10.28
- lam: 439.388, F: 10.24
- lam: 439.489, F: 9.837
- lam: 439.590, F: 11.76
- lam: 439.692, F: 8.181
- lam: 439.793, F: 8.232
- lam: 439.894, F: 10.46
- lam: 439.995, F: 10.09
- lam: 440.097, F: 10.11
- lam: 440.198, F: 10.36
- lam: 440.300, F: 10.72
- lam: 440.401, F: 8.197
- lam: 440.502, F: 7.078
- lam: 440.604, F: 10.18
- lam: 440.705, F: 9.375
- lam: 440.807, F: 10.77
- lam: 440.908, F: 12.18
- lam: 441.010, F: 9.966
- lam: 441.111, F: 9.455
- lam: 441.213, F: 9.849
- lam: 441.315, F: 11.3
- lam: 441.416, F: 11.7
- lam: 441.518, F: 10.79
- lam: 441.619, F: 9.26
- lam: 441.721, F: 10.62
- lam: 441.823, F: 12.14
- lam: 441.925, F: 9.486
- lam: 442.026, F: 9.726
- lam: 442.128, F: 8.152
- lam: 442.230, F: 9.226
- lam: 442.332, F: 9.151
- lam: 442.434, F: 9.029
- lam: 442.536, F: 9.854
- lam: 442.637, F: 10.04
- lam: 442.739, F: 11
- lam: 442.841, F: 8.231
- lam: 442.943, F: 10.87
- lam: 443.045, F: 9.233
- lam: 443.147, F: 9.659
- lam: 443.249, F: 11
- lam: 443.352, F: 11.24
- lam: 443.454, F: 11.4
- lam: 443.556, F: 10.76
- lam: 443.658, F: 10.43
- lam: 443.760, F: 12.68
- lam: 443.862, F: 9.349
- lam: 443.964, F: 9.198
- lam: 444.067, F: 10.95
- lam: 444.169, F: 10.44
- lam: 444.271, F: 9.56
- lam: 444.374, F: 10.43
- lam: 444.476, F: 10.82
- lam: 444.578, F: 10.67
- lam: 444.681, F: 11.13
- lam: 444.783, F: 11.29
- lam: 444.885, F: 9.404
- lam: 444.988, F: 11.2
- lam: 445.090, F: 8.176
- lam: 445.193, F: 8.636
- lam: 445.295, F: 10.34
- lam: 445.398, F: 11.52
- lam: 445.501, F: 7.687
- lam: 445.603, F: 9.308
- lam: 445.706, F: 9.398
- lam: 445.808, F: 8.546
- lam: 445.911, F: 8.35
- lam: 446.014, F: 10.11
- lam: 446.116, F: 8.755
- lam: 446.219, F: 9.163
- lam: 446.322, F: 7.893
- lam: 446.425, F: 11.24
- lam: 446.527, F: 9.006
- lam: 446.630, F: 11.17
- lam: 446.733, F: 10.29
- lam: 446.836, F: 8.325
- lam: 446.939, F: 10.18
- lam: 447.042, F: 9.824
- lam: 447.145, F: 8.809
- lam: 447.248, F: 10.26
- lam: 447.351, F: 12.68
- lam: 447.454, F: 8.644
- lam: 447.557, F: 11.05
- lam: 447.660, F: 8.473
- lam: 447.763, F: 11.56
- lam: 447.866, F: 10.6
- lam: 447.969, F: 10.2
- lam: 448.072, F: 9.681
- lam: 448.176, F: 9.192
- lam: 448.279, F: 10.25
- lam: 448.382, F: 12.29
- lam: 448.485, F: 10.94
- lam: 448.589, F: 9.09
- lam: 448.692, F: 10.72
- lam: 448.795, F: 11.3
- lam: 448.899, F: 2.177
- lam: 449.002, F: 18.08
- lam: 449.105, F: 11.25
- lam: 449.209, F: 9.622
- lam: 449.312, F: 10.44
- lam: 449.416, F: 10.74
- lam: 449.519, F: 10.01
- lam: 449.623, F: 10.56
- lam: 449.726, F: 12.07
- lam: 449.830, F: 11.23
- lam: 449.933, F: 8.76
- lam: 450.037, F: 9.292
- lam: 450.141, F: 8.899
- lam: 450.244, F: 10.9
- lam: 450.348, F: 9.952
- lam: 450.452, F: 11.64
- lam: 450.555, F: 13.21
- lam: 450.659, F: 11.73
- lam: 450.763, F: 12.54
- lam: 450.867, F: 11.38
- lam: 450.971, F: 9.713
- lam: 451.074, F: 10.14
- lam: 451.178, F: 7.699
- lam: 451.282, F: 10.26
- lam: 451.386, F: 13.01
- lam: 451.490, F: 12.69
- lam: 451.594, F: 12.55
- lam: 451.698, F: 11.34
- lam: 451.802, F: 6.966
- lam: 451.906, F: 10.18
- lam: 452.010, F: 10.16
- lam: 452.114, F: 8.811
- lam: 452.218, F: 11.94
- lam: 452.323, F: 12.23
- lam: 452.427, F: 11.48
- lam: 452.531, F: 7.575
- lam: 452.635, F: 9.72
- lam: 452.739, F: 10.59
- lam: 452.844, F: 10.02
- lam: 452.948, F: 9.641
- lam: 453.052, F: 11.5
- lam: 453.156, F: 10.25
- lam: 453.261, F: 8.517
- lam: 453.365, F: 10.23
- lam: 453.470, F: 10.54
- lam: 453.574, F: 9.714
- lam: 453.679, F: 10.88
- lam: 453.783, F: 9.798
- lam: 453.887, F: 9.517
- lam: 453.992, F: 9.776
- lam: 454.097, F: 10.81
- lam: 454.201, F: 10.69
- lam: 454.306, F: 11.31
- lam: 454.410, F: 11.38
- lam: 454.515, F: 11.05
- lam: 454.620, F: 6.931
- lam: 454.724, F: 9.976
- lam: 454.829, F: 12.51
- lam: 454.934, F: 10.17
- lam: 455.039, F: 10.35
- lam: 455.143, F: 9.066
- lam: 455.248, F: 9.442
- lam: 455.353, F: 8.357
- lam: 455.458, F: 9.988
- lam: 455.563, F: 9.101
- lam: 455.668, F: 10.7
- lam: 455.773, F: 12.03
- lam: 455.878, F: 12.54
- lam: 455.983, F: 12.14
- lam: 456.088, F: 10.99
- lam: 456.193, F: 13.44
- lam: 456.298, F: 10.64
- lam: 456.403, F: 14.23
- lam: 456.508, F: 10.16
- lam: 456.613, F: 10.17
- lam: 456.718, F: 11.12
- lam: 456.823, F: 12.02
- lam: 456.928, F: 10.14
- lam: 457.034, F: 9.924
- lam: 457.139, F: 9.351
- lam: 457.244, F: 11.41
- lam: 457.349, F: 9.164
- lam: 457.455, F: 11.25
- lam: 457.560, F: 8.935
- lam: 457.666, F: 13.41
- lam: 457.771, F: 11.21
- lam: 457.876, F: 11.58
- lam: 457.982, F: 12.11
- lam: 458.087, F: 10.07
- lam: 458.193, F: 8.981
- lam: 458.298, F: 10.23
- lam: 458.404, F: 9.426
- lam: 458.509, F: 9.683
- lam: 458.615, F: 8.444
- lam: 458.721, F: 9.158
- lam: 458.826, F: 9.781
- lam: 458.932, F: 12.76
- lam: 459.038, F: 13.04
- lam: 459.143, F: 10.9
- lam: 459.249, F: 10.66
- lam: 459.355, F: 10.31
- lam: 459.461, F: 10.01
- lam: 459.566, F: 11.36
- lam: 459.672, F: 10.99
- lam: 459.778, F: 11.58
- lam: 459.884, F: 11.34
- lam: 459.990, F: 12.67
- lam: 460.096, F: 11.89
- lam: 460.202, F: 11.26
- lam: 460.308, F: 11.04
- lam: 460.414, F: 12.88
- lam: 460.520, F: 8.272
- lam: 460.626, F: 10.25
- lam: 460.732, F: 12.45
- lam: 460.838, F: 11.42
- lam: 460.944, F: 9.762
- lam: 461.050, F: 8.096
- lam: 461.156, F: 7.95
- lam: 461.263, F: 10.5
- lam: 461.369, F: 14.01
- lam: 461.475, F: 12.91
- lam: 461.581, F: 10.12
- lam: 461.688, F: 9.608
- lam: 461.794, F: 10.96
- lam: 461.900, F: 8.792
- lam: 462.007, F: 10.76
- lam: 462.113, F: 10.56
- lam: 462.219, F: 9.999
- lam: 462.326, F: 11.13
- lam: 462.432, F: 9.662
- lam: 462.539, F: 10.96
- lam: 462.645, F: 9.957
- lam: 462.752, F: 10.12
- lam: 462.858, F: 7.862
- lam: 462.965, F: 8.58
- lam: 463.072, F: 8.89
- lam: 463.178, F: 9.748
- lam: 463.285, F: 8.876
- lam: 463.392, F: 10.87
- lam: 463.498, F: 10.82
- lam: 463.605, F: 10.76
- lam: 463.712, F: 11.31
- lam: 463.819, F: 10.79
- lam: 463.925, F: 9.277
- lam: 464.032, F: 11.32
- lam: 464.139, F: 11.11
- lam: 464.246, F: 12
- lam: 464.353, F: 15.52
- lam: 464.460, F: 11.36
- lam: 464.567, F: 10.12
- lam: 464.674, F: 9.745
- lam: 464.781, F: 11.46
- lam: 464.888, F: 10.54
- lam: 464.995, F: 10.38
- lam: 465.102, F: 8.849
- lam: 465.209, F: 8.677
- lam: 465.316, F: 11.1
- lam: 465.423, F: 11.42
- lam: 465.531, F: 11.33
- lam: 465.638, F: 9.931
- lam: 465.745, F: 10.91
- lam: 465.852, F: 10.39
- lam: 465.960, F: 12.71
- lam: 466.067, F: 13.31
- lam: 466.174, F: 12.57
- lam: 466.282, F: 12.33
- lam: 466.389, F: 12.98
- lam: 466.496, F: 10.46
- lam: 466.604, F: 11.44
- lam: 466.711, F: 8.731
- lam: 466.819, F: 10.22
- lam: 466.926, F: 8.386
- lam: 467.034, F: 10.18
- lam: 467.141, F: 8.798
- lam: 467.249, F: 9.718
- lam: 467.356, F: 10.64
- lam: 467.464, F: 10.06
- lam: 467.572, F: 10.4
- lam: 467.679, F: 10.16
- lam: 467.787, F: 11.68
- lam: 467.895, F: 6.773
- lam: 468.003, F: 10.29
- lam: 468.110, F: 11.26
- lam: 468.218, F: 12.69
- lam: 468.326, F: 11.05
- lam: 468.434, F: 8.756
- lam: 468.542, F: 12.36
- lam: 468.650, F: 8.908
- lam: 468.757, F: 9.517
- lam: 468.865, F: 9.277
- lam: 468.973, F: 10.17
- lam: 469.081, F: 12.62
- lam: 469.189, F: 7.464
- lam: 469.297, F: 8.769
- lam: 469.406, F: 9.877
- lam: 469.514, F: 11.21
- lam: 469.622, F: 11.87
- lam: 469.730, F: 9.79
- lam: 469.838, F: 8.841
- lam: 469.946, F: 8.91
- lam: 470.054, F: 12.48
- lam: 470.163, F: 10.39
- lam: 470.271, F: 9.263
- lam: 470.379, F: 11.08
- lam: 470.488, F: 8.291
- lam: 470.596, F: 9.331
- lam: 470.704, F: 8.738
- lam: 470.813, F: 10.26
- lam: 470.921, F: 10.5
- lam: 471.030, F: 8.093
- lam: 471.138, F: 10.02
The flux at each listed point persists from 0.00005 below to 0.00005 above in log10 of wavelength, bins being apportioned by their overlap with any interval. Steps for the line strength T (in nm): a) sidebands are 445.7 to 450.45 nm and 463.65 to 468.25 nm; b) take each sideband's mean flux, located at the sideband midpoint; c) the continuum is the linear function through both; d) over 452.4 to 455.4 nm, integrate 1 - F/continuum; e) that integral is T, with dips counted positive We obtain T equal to 0.070 nm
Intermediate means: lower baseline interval 10.1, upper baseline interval 10.8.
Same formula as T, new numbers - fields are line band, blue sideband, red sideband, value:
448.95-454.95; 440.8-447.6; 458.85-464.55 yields -0.14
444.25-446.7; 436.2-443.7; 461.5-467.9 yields 0.07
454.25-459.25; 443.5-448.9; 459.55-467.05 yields -0.11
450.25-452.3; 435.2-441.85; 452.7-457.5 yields -0.10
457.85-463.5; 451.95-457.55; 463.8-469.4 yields 0.03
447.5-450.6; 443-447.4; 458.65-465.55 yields -0.09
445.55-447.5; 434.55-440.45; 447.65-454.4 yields 0.12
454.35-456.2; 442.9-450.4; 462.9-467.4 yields -0.02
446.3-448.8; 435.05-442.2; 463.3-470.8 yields -0.03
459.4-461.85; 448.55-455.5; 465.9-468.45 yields -0.09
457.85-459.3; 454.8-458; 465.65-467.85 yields 0.05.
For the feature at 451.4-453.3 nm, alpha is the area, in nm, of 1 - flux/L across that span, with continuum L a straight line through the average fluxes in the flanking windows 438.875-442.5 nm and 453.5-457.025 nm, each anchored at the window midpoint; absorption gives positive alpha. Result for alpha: 0.01 nm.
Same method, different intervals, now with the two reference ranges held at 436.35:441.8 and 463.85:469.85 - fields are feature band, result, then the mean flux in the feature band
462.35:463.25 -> 0.08 nm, 9.51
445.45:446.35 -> 0.11 nm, 8.83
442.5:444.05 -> -0.07 nm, 10.3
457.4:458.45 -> -0.04 nm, 10.7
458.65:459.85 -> -0.06 nm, 10.9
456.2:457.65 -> -0.07 nm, 10.8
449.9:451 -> -0.07 nm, 10.8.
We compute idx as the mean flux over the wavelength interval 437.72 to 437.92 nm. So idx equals 9.32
